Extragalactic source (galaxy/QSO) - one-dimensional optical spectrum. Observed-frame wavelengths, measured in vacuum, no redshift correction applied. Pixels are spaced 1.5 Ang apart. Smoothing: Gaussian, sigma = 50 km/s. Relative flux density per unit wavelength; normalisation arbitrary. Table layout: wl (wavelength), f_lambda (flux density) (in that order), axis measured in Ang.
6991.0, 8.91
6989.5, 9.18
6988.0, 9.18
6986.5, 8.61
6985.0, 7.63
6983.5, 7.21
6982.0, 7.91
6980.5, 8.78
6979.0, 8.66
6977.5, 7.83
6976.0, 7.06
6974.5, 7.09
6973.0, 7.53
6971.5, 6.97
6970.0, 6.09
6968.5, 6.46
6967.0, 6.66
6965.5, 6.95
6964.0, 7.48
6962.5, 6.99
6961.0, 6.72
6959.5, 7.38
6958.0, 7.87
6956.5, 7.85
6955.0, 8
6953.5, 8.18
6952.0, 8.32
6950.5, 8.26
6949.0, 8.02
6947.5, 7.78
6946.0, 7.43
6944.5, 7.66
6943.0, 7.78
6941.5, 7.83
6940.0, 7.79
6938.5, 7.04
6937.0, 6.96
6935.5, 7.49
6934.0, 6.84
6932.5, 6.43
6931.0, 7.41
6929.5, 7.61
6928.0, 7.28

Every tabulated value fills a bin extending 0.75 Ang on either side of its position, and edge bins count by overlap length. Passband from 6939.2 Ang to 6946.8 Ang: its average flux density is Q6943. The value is 7.69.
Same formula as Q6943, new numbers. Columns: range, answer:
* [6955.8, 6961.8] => 7.45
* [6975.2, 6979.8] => 7.85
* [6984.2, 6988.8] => 8.47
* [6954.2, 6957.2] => 7.93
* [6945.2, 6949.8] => 7.75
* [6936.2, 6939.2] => 7.01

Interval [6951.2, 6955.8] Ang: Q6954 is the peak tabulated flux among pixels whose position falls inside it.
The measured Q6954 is 8.32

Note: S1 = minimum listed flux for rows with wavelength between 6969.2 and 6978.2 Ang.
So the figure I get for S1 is 6.09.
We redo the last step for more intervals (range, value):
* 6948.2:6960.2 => 7.38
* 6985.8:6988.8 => 8.61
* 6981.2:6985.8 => 7.21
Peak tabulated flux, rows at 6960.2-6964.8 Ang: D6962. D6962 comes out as 7.48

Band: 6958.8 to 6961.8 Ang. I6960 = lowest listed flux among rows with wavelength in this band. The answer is 6.72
